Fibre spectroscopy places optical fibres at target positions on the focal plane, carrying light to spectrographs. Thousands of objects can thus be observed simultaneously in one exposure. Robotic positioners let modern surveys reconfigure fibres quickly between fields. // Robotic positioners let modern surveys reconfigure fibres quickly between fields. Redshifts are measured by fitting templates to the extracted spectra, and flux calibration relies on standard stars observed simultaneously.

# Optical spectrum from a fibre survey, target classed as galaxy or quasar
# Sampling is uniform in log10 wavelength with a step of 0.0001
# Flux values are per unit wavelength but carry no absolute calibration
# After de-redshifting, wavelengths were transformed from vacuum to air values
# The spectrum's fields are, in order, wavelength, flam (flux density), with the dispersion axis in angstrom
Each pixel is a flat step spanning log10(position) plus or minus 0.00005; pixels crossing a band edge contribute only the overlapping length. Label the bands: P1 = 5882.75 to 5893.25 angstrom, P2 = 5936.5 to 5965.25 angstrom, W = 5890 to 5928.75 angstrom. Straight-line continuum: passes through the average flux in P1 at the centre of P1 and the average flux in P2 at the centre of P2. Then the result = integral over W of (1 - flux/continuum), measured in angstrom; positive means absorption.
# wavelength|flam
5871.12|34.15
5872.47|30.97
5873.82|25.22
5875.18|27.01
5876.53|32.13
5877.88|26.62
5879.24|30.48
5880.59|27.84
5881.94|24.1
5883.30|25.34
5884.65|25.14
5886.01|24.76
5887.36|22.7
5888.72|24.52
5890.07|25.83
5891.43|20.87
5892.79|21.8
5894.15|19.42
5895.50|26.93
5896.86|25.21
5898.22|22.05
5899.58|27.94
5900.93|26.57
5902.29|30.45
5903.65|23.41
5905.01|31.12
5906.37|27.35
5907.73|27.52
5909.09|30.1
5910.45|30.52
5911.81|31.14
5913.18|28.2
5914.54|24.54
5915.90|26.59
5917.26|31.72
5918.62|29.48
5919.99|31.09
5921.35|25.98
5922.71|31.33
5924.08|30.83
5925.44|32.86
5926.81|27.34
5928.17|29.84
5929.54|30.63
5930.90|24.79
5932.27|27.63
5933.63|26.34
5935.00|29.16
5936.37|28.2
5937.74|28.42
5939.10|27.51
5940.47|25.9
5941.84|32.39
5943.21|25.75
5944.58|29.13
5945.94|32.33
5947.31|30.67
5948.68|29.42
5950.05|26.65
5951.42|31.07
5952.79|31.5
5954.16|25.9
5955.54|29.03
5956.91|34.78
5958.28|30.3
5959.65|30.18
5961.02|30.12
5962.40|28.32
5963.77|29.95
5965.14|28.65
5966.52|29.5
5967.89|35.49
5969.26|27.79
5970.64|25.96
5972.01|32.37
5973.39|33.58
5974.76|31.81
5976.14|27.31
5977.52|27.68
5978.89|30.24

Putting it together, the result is -2.6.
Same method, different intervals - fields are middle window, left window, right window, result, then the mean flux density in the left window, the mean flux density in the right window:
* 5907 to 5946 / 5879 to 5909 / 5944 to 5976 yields -1.44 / 25.5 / 30.2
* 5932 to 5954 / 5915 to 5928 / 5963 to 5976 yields 0.84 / 29.6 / 30.4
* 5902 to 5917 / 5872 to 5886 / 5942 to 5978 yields -0.02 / 27.3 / 29.9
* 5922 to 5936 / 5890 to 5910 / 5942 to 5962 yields -0.51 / 25.8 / 29.8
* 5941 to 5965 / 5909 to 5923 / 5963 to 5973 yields -0.02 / 29.1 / 30.1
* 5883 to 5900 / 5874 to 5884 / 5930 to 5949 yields 2.30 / 27.5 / 28.4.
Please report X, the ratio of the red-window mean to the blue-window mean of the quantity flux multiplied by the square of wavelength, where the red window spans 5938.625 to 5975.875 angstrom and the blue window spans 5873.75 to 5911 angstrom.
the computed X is 1.17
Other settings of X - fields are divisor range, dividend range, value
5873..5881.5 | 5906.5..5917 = 1.02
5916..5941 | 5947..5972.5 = 1.05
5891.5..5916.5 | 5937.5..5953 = 1.11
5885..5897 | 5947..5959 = 1.30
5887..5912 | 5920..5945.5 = 1.11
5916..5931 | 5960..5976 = 1.03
